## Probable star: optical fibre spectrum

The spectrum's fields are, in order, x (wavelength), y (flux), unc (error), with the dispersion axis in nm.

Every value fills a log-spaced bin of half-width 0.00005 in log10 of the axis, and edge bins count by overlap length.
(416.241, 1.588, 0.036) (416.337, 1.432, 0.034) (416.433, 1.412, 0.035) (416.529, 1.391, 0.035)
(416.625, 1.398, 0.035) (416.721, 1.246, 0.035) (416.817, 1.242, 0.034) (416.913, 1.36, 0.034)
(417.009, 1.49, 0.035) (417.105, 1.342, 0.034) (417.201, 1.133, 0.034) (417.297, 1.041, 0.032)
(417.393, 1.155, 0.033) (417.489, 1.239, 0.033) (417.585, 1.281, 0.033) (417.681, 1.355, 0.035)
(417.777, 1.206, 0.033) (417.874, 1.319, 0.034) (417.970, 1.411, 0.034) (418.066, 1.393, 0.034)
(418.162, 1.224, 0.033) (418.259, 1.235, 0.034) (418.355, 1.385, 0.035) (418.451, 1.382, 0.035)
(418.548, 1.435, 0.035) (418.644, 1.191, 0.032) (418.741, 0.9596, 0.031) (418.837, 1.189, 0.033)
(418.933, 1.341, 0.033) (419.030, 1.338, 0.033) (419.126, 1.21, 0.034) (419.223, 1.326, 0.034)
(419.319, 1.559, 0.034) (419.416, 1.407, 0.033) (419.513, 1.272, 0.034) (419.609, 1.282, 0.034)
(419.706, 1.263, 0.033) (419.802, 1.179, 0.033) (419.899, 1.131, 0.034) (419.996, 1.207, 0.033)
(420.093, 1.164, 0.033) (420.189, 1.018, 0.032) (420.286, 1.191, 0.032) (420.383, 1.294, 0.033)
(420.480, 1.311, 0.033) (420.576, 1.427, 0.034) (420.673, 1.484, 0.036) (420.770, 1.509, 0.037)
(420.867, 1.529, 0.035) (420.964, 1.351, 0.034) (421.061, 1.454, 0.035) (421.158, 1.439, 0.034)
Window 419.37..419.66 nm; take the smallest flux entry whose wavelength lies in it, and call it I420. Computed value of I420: 1.272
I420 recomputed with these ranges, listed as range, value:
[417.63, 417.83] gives 1.206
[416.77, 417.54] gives 1.041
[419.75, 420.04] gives 1.131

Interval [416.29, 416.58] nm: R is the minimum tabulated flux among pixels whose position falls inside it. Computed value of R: 1.391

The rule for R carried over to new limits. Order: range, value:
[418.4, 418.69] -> 1.191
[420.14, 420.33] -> 1.018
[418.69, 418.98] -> 0.9596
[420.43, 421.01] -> 1.311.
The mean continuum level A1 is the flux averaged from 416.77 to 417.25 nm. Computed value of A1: 1.31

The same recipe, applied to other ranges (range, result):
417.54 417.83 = 1.28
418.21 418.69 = 1.33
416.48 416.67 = 1.39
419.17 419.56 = 1.39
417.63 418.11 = 1.34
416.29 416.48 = 1.42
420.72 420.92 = 1.51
